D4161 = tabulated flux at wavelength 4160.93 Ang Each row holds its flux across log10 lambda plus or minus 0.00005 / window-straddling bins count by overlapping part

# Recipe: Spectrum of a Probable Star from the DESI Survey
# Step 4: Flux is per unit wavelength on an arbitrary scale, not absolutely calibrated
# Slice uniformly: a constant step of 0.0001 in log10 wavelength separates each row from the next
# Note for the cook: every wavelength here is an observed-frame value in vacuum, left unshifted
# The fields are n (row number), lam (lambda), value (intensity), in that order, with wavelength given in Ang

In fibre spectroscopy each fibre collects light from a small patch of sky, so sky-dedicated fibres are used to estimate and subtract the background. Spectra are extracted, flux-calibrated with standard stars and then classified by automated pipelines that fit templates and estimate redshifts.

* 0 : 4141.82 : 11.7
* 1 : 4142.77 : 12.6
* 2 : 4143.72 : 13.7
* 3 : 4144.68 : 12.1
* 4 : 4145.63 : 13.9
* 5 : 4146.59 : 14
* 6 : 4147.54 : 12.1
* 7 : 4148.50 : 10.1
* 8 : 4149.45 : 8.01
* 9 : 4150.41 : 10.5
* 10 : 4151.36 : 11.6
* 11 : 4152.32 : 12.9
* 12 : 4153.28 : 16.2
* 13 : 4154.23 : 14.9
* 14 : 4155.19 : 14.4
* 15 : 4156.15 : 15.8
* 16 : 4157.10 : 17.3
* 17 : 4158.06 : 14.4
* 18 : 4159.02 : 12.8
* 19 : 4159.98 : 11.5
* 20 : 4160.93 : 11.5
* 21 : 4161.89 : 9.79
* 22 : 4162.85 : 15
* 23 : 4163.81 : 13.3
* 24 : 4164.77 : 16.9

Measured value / 11.5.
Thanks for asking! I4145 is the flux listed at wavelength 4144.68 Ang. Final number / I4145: 12.1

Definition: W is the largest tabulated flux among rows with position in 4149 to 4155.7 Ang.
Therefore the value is 16.2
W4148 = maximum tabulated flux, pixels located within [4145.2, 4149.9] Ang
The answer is 14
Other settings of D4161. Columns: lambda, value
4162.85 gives 15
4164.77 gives 16.9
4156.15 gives 15.8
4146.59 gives 14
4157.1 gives 17.3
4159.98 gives 11.5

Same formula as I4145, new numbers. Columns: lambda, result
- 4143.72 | 13.7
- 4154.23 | 14.9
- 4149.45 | 8.01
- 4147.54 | 12.1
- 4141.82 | 11.7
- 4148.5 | 10.1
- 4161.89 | 9.79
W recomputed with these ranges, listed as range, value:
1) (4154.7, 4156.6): 15.8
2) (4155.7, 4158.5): 17.3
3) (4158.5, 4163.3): 15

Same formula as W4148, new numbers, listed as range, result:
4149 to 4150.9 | 10.5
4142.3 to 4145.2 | 13.7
